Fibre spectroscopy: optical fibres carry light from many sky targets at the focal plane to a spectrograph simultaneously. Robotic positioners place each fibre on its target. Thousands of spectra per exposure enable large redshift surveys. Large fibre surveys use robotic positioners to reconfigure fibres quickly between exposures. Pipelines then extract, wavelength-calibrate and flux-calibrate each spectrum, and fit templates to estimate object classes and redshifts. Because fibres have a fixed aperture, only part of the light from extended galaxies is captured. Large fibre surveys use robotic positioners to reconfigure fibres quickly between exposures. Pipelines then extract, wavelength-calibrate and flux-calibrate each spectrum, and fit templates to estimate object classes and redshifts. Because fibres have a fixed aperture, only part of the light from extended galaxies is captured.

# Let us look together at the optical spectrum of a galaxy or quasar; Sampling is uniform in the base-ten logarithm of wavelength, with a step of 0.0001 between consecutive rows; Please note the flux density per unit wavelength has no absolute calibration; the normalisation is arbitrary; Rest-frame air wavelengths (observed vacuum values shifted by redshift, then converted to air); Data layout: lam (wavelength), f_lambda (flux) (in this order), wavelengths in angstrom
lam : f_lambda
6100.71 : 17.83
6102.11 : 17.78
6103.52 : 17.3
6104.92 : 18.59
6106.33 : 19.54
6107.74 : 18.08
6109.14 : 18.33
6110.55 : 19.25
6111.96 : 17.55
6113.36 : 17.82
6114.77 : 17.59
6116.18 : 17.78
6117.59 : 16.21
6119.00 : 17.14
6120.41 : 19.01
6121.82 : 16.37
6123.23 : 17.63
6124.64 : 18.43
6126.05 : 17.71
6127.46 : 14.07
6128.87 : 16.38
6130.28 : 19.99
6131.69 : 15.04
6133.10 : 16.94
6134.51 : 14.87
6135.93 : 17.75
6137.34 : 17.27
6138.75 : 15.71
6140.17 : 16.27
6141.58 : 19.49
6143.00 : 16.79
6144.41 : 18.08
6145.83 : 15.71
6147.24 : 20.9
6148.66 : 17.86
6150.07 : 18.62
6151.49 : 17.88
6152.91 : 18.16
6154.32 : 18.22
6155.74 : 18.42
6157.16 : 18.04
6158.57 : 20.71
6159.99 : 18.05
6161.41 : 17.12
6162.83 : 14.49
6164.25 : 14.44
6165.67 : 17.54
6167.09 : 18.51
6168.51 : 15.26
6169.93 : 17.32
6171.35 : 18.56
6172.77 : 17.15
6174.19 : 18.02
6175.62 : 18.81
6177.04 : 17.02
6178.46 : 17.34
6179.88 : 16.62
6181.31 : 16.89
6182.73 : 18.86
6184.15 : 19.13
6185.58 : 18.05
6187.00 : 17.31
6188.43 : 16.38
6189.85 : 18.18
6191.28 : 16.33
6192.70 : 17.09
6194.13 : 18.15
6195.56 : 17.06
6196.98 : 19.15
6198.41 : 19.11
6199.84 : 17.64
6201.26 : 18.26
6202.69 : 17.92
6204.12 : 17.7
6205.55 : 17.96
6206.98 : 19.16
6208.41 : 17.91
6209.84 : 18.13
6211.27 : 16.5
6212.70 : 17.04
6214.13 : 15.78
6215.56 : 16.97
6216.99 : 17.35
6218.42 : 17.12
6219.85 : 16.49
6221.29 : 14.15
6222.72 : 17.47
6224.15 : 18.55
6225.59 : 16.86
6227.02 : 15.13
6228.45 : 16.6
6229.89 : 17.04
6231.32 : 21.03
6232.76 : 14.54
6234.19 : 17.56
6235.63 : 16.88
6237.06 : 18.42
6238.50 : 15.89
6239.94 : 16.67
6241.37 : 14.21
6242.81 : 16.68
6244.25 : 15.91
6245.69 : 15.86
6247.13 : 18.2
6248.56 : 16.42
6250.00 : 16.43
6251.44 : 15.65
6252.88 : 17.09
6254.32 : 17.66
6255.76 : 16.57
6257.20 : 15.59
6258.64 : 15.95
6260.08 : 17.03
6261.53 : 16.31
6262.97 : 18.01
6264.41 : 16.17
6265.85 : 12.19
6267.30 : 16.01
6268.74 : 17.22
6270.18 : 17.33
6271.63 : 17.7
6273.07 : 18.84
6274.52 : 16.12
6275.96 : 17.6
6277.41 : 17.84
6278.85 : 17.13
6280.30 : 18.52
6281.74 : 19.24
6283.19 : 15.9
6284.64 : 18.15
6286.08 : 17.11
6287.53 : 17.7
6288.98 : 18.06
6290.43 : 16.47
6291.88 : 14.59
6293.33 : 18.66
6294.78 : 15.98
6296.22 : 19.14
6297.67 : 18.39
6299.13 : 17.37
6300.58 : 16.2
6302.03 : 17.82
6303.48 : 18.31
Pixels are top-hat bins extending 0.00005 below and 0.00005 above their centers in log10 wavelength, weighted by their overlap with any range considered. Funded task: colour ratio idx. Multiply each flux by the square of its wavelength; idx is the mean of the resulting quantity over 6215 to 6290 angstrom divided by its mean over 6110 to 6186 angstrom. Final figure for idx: 1.0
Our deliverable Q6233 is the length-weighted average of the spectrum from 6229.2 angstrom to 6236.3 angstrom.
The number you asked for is 17.4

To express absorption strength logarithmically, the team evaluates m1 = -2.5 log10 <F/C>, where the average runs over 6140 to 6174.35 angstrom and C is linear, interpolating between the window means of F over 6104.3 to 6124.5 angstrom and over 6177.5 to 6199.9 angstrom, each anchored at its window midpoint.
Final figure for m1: 0.01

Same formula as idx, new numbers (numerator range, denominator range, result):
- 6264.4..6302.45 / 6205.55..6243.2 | 1.03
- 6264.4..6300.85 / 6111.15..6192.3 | 1.03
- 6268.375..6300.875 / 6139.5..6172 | 1.03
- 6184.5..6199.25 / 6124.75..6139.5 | 1.08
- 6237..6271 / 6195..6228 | 0.95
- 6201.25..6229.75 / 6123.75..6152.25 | 1.01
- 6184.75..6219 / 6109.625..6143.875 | 1.05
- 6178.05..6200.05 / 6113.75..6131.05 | 1.04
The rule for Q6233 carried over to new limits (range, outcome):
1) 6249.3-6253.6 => 16.4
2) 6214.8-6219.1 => 17.1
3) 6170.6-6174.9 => 17.9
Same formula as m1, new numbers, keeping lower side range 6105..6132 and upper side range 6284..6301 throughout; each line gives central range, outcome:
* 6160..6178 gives 0.03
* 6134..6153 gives 0.00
